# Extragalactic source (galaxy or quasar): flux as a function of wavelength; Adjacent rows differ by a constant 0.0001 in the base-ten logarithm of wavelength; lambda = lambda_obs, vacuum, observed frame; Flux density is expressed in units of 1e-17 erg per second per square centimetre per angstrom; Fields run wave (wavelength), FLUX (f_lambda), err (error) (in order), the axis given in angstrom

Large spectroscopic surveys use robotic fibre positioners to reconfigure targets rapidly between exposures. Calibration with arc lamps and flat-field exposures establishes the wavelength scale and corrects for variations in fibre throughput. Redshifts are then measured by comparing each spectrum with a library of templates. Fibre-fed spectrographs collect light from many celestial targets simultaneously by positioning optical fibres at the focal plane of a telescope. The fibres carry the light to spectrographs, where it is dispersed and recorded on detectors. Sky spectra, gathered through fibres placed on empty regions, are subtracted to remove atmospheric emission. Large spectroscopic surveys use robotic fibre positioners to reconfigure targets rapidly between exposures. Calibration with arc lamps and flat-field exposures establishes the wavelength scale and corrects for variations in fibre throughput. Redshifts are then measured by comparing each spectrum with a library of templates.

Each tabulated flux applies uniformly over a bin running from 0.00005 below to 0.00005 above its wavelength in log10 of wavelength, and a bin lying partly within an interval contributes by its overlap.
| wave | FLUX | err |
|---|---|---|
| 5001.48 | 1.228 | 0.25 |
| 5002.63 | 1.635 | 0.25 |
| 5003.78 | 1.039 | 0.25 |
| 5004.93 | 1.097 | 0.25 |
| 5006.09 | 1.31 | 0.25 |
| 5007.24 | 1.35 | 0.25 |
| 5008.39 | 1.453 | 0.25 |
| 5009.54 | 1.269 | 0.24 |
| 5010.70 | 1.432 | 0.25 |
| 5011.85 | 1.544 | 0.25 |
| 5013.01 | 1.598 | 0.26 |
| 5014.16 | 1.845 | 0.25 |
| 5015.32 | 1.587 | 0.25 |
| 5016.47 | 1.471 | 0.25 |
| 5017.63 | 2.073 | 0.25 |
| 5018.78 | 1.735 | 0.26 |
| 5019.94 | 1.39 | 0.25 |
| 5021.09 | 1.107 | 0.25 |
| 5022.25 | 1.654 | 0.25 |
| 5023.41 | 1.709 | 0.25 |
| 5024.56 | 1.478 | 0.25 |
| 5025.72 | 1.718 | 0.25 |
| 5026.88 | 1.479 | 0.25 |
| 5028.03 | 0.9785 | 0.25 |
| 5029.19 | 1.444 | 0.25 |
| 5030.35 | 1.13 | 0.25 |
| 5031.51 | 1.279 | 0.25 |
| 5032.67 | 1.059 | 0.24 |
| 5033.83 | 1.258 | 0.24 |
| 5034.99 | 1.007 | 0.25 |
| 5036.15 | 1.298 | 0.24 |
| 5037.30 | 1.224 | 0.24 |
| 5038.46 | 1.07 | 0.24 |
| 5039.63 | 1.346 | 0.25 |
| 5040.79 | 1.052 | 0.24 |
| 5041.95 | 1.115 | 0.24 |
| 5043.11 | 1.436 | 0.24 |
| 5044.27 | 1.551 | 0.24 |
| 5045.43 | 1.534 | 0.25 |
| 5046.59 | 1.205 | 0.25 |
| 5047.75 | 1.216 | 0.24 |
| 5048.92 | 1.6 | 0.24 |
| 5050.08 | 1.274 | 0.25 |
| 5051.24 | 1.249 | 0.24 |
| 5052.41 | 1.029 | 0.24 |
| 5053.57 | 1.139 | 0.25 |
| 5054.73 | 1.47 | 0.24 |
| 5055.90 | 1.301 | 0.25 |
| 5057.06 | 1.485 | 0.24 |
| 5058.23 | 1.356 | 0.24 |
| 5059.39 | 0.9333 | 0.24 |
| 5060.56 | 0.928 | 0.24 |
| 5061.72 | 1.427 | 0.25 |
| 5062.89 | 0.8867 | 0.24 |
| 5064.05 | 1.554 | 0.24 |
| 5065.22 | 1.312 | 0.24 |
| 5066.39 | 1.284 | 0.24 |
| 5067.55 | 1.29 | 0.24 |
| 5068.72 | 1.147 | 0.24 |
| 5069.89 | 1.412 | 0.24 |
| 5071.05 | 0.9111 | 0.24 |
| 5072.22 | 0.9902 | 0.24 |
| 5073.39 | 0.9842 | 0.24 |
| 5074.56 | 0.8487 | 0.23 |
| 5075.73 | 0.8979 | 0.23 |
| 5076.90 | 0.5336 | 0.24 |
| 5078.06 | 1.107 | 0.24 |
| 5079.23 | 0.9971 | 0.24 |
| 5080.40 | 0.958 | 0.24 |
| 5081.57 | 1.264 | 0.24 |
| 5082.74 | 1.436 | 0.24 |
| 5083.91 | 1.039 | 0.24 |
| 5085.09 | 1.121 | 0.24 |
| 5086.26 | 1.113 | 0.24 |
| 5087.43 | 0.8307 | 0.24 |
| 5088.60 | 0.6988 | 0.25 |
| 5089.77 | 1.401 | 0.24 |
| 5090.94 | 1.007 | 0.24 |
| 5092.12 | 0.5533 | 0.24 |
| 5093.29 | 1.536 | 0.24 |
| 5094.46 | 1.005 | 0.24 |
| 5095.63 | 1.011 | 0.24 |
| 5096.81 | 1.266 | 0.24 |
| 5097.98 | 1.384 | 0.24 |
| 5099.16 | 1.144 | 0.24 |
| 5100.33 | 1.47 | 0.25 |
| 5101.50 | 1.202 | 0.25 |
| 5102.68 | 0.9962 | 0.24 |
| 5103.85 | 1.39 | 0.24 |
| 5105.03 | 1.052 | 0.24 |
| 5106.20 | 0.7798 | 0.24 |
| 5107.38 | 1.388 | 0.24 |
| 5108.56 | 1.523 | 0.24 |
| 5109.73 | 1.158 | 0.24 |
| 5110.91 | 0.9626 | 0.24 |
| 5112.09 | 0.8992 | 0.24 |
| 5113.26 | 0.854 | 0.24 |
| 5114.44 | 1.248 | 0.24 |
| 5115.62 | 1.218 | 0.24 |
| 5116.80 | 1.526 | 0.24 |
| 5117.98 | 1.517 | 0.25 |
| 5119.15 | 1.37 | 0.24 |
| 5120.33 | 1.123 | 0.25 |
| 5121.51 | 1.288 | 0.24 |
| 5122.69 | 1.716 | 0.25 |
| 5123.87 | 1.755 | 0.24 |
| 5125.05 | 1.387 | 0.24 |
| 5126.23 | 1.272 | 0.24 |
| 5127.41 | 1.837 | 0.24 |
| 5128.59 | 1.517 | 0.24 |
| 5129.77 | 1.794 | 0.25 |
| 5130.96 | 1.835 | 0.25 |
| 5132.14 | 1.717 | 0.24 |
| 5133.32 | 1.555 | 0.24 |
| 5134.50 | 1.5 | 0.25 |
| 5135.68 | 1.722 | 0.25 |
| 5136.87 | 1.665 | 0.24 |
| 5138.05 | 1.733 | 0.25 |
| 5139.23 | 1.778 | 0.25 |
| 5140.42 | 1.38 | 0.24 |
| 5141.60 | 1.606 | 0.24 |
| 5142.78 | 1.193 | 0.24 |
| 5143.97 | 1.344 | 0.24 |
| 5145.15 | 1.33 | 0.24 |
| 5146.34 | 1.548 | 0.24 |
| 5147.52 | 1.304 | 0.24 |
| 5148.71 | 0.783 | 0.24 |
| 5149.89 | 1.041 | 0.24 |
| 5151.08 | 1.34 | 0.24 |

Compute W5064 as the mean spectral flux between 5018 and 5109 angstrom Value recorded 1.21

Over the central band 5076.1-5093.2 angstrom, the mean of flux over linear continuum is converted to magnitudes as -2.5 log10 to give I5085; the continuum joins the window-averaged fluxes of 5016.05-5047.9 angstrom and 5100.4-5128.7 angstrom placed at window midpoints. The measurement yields 0.28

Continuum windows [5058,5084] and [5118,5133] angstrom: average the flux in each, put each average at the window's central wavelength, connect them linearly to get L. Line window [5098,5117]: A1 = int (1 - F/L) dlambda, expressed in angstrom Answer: 3.1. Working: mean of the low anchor 1.11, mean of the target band 1.17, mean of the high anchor 1.55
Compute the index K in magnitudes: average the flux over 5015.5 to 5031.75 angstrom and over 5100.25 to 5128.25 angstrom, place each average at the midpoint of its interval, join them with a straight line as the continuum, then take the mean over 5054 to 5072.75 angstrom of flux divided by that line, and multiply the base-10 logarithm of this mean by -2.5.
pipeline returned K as 0.14 mag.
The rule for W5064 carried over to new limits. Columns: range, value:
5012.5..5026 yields 1.61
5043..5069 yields 1.29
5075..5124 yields 1.15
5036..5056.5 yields 1.28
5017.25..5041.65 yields 1.35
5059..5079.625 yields 1.08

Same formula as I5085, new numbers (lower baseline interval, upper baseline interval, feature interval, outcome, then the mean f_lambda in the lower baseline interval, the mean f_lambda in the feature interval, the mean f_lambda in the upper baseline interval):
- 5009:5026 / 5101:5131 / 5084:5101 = 0.238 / 1.57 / 1.11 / 1.32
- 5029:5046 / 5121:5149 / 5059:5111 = 0.235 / 1.25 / 1.12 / 1.53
